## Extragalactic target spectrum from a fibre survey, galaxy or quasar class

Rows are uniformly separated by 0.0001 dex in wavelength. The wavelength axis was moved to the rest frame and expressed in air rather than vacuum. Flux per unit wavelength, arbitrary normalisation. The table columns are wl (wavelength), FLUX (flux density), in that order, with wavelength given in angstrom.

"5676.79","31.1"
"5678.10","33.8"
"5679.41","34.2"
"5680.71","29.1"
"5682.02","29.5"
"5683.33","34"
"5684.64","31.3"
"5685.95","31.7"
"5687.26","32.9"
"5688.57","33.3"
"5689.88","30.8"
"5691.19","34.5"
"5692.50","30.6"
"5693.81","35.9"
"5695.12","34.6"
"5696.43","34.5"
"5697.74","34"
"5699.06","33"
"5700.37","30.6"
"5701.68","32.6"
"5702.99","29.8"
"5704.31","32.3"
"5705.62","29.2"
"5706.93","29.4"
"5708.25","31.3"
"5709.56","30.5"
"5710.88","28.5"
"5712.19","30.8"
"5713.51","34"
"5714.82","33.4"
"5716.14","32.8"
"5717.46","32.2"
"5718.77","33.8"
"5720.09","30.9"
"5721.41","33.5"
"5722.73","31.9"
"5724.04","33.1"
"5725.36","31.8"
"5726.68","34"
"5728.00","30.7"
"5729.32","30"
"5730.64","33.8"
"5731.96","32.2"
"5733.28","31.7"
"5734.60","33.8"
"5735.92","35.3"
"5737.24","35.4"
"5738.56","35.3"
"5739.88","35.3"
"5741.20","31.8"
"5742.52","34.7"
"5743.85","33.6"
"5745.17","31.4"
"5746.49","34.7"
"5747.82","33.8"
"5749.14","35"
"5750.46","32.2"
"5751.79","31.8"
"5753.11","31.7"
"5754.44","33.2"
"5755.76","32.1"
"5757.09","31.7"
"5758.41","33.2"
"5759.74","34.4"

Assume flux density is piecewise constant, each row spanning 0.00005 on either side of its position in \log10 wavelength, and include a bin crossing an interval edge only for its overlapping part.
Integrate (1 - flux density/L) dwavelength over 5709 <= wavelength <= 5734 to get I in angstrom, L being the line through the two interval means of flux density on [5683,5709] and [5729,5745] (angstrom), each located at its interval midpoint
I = 0.8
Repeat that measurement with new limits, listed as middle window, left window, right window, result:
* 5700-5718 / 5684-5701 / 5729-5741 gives 1.1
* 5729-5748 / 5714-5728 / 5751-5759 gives -0.7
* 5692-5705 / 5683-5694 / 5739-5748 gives 0.0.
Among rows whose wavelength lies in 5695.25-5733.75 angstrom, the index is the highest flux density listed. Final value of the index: 34.5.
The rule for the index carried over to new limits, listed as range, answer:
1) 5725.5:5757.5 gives 35.4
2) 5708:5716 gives 34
